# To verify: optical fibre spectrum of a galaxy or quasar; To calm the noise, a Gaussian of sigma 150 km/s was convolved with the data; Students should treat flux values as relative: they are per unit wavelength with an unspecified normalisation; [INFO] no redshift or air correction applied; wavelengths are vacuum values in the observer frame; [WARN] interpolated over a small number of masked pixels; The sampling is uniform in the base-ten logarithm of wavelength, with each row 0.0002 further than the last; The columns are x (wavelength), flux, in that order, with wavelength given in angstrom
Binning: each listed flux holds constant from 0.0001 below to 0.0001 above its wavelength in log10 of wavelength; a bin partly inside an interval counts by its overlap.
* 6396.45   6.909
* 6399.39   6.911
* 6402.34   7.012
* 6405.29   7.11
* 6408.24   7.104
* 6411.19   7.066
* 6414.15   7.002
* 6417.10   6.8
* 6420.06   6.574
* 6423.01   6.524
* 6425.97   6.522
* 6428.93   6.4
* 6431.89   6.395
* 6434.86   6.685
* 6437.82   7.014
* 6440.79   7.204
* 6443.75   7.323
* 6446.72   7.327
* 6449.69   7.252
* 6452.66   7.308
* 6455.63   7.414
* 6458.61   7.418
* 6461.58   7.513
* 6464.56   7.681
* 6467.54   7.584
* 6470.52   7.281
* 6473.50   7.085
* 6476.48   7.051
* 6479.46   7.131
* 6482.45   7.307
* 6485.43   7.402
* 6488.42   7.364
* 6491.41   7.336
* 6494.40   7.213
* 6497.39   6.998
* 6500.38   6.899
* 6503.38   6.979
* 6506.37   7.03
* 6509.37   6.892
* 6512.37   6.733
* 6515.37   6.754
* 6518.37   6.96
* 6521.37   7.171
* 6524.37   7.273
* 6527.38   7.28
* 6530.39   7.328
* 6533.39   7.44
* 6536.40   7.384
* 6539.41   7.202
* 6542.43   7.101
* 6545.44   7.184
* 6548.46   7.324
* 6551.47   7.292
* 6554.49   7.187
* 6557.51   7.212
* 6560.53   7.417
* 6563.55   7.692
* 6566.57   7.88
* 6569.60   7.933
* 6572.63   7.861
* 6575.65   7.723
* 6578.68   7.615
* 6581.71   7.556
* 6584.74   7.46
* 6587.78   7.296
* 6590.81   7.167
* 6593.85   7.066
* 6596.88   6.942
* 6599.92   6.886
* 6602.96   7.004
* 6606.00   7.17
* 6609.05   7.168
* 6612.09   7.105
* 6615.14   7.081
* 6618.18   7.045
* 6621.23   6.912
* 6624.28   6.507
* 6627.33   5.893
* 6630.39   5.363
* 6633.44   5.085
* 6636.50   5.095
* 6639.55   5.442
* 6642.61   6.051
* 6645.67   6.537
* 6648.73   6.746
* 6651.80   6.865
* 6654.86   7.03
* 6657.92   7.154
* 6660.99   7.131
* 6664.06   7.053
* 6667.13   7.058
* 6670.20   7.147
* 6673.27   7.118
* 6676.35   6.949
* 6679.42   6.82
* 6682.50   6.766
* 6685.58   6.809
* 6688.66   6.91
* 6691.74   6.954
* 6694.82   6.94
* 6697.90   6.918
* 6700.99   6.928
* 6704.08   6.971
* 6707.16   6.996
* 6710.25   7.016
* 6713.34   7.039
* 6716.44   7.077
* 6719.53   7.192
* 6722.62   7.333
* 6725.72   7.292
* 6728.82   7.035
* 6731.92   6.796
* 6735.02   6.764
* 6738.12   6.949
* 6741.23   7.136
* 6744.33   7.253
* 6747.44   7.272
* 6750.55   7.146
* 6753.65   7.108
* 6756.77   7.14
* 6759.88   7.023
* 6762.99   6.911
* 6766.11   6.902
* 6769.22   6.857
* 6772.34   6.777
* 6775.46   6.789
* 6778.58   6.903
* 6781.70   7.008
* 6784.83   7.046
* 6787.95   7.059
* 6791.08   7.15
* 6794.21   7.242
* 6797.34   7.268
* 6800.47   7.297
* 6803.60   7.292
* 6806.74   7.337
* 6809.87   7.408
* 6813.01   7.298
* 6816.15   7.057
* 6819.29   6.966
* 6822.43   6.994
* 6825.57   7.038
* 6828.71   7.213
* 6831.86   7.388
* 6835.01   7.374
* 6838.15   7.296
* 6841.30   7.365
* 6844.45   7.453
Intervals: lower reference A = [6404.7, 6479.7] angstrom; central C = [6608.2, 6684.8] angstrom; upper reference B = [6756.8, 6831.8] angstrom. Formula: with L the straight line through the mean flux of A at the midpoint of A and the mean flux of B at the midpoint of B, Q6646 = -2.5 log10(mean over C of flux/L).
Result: 0.076 mag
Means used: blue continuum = 7.07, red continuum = 7.09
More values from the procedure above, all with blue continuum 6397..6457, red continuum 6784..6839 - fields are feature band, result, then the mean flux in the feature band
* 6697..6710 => 0.027 mag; 6.96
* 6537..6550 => -0.029 mag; 7.21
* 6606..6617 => -0.008 mag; 7.12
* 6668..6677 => 0.005 mag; 7.08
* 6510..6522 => 0.019 mag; 6.89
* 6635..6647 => 0.224 mag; 5.77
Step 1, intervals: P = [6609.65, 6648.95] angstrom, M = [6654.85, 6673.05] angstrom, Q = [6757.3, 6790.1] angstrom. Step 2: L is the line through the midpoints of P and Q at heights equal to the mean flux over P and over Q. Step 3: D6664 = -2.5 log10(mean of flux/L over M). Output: -0.11 mag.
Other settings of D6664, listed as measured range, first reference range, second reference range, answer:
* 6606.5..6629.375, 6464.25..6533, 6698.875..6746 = 0.05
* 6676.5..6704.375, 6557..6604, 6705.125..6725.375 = 0.04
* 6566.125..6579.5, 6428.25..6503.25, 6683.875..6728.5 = -0.10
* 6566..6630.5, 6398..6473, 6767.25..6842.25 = -0.01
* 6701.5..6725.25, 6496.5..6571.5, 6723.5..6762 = 0.00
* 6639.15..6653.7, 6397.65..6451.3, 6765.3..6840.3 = 0.10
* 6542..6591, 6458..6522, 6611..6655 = -0.12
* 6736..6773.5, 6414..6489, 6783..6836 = 0.02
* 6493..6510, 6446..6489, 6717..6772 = 0.05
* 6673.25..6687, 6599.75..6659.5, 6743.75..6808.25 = -0.03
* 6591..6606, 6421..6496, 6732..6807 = 0.01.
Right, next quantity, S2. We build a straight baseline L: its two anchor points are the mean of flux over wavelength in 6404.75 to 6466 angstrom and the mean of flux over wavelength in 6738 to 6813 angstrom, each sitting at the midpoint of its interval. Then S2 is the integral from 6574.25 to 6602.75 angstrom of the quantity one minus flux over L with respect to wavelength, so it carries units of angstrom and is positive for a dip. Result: -0.90 angstrom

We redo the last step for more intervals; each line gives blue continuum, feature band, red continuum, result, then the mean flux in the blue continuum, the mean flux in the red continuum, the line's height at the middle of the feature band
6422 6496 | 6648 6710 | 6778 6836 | 1.7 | 7.15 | 7.18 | 7.17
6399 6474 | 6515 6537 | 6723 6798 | -0.5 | 7.06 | 7.04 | 7.05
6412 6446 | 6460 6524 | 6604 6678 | -4.1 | 6.79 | 6.62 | 6.74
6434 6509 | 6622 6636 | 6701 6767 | 2.7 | 7.23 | 7.06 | 7.13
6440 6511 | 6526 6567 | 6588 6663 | -2.3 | 7.25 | 6.62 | 6.95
